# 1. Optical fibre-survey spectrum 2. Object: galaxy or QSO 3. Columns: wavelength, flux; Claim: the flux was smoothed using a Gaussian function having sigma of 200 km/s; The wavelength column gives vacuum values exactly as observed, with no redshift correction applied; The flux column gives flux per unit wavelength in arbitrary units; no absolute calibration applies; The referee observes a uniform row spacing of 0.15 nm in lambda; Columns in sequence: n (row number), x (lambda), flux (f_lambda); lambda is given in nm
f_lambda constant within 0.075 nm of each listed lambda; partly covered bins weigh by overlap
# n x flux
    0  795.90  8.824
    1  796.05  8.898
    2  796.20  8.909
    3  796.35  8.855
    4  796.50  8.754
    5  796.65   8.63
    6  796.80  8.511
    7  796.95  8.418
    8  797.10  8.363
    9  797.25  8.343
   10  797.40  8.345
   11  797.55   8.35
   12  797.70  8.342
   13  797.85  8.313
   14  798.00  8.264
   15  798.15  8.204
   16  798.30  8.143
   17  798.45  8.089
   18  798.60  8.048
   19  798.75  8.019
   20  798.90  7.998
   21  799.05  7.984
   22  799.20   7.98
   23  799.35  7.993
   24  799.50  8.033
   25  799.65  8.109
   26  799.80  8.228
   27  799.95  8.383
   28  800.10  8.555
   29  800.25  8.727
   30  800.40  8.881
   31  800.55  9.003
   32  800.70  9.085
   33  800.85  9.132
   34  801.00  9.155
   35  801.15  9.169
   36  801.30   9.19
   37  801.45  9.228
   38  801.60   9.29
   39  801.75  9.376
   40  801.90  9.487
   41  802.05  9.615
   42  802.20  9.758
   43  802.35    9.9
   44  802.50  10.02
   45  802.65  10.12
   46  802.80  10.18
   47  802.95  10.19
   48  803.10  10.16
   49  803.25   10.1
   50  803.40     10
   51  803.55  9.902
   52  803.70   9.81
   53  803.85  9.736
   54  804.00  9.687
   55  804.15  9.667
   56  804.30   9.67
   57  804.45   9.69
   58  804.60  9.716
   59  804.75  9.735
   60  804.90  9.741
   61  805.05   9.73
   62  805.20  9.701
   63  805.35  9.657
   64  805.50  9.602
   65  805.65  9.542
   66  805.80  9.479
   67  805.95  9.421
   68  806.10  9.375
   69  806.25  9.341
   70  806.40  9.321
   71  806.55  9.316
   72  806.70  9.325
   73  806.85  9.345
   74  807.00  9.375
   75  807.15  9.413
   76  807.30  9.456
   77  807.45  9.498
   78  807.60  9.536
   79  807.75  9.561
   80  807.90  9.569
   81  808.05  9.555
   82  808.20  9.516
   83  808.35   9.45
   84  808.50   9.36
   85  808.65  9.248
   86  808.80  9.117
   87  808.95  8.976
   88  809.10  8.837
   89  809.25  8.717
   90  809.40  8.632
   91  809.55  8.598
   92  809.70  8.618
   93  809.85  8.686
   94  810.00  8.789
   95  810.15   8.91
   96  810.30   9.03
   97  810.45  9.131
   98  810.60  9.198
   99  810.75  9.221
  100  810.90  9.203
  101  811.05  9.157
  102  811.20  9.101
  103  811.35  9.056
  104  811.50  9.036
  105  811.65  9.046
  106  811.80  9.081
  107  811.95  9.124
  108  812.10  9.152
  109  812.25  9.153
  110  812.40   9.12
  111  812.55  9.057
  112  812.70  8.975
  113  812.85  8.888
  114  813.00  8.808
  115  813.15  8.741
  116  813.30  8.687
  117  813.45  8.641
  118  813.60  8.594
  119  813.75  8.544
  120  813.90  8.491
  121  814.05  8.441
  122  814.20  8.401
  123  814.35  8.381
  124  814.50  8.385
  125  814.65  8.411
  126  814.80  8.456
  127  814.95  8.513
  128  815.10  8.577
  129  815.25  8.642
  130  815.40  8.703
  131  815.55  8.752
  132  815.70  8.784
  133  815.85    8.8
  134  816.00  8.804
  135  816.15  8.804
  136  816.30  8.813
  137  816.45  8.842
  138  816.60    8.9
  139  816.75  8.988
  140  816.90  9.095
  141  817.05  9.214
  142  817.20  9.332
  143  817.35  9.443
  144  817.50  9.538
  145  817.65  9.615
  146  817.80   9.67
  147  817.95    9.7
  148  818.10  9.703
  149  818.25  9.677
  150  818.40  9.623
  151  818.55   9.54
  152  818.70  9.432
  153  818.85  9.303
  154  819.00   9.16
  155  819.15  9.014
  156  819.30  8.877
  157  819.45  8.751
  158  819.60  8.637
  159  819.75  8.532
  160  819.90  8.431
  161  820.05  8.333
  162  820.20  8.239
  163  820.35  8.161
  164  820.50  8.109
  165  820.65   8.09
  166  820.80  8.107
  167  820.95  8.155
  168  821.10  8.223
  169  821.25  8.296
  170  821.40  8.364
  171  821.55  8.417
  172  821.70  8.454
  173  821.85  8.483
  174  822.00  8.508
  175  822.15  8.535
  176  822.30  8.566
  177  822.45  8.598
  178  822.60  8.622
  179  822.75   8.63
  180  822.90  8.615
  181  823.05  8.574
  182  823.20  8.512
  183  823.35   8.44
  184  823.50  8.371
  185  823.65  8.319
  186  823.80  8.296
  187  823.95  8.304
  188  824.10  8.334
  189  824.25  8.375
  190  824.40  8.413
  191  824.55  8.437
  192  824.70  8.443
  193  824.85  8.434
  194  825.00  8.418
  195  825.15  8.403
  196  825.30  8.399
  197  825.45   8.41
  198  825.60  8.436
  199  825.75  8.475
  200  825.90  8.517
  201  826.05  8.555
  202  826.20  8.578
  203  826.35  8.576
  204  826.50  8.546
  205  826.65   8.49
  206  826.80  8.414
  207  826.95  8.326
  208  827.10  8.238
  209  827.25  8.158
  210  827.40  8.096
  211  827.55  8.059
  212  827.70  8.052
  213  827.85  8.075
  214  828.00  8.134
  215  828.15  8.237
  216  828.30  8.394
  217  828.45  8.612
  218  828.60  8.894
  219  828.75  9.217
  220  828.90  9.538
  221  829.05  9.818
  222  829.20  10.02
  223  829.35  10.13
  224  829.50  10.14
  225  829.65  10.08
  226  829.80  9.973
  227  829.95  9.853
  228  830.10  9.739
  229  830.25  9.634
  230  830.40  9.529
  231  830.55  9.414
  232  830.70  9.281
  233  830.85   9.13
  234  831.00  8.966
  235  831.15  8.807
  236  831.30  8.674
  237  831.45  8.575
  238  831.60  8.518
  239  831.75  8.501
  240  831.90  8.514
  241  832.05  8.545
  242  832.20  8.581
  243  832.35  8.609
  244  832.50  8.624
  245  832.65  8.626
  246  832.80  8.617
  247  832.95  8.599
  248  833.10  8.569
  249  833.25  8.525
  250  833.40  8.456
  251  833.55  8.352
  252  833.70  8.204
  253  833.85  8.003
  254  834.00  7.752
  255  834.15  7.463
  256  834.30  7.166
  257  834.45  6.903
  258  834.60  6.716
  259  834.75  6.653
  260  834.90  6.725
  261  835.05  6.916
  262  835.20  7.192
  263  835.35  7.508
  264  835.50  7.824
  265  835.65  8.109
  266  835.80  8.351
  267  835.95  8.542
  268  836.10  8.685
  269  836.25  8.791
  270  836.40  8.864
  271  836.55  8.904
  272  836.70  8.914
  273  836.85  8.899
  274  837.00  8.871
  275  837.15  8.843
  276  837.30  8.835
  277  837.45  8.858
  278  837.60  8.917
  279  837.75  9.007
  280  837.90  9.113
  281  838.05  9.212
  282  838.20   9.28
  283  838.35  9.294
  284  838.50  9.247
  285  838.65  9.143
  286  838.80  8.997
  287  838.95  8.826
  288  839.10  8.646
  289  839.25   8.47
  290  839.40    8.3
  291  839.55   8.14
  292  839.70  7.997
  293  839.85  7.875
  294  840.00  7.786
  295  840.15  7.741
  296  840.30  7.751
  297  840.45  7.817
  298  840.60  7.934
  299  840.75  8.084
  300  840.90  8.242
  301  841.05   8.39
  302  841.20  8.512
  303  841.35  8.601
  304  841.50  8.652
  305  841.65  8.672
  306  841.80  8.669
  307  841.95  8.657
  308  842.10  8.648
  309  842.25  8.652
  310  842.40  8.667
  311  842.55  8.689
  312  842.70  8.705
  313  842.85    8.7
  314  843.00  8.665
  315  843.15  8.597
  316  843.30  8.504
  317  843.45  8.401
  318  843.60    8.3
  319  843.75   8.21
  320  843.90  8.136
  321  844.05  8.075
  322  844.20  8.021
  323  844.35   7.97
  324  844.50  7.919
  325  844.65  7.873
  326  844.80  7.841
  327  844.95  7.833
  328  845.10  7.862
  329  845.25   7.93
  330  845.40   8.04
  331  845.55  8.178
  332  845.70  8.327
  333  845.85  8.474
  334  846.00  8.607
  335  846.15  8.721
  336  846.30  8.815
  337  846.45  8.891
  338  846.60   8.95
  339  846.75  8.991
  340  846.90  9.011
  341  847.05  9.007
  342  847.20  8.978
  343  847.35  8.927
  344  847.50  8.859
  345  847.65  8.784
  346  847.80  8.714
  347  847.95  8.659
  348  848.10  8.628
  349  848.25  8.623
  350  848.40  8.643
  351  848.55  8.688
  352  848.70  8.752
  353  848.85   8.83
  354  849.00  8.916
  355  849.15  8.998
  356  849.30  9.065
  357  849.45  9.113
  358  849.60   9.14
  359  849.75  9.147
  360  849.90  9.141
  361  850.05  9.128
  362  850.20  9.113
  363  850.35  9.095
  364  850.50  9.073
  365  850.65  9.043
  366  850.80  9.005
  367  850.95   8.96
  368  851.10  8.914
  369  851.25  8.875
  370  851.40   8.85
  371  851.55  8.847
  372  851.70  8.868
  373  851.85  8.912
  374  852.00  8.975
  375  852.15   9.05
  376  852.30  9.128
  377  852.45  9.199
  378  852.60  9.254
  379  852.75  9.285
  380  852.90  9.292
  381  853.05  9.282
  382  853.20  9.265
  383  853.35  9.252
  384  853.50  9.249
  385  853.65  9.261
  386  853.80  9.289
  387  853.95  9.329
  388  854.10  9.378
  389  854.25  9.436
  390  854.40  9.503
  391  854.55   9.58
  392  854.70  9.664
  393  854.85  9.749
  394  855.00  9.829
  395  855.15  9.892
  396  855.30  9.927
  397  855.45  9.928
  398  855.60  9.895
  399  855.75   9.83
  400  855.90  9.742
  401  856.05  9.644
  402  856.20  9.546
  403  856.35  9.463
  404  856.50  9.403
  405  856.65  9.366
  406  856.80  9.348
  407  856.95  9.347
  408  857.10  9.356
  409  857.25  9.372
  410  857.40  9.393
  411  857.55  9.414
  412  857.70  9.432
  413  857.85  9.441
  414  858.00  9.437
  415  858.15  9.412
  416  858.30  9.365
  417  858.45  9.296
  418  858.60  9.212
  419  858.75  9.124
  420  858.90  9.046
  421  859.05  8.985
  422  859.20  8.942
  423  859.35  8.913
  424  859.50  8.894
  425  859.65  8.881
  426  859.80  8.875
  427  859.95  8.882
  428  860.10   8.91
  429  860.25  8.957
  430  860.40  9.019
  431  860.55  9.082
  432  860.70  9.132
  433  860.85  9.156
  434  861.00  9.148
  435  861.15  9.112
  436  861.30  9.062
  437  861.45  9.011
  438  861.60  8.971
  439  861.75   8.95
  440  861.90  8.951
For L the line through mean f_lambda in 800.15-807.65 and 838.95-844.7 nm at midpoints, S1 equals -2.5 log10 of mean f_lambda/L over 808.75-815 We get 0.05 mag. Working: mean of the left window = 9.55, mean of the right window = 8.32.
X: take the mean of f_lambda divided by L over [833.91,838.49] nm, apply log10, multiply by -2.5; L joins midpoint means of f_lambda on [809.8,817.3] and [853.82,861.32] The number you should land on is 0.11 mag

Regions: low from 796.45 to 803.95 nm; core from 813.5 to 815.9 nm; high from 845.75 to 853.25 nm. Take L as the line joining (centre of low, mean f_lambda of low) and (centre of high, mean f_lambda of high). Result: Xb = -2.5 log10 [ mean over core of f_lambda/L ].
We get 0.046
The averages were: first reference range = 8.92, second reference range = 8.95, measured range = 8.55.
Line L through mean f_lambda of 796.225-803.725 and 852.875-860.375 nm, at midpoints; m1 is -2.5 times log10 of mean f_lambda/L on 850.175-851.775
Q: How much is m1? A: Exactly 0.04 mag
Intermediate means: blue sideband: 8.89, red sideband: 9.36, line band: 8.96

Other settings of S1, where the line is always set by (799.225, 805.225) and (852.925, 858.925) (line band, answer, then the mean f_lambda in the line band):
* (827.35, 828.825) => 0.13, 8.38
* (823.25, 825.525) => 0.13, 8.39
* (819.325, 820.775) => 0.13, 8.37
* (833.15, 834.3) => 0.17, 8.06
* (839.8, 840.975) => 0.19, 7.9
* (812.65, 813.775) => 0.08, 8.74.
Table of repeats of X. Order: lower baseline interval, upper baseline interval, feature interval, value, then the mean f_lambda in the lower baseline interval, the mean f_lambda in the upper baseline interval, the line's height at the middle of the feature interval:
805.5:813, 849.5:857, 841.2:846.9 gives 0.11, 9.18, 9.31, 9.28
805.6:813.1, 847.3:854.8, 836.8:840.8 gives 0.06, 9.17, 9.06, 9.09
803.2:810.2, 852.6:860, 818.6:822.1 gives 0.10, 9.4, 9.38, 9.4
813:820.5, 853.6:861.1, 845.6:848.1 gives 0.05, 8.87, 9.35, 9.22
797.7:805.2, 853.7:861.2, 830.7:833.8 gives 0.08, 9.12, 9.35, 9.25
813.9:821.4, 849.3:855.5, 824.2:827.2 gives 0.06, 8.82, 9.24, 8.92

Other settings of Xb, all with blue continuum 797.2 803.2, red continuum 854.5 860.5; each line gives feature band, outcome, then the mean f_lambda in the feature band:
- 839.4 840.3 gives 0.16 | 7.93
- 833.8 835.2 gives 0.27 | 7.13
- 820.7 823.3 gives 0.07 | 8.45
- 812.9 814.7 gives 0.05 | 8.55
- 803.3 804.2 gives -0.11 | 9.81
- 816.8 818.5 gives -0.06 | 9.5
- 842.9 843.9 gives 0.10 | 8.43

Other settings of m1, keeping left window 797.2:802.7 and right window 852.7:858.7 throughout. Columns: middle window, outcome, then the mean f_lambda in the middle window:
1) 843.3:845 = 0.16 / 8.08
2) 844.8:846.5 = 0.13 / 8.3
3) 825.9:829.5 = 0.05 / 8.69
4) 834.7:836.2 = 0.20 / 7.69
